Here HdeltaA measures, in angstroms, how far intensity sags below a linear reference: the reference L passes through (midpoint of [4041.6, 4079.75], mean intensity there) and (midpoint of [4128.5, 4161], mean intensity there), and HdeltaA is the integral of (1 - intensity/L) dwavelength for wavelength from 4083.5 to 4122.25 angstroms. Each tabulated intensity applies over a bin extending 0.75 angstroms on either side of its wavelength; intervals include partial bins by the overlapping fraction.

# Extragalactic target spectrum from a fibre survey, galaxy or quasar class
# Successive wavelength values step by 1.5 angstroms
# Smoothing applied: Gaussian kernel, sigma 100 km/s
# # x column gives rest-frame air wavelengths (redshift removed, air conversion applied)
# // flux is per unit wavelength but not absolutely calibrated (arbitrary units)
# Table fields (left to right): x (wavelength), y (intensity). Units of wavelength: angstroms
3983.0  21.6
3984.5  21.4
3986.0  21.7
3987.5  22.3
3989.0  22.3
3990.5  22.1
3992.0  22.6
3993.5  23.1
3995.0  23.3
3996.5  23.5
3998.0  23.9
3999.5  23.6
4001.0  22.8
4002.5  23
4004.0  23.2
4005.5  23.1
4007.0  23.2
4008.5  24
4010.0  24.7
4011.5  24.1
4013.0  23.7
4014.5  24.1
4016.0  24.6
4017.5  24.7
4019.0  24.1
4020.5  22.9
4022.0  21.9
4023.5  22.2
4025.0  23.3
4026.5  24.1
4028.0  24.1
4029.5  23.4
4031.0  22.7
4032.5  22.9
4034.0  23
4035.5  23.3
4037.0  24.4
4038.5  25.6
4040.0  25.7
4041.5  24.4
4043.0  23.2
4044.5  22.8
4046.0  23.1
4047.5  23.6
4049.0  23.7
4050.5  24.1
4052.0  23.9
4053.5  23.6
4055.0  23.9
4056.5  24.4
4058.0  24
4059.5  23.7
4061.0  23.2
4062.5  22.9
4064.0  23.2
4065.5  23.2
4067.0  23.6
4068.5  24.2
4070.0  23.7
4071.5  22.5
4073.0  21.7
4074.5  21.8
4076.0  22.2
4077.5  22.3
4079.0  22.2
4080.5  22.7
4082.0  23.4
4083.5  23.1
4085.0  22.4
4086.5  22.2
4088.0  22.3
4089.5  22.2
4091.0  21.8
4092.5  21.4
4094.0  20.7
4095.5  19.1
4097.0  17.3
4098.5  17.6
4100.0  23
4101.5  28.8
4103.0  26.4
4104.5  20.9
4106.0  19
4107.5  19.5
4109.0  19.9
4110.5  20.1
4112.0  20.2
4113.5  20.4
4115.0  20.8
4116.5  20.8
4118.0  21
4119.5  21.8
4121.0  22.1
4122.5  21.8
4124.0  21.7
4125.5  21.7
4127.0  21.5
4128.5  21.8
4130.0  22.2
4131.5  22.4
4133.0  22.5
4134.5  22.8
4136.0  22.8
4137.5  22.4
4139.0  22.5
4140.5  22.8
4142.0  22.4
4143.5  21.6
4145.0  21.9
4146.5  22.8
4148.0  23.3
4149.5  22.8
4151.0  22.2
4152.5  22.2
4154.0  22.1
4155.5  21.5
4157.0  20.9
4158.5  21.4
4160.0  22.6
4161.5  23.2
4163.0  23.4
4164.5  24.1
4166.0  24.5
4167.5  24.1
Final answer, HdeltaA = 2.5 angstroms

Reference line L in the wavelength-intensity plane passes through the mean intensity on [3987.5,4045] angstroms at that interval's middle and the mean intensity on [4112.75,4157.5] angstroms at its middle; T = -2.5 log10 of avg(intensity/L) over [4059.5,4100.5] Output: 0.03 mag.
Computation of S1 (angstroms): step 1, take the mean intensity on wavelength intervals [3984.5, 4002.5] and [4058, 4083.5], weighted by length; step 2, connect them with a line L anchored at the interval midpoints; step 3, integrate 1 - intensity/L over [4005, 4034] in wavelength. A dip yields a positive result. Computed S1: -0.91 angstroms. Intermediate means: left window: 22.8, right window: 22.9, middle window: 23.6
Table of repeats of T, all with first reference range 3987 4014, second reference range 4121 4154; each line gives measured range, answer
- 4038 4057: -0.048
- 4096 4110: 0.060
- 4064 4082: -0.002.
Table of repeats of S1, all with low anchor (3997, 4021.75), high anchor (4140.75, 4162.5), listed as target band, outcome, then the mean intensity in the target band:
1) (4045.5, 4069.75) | -0.5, 23.7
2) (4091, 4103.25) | 0.6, 21.6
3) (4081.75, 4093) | 0.3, 22.3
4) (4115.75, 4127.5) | 0.5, 21.6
